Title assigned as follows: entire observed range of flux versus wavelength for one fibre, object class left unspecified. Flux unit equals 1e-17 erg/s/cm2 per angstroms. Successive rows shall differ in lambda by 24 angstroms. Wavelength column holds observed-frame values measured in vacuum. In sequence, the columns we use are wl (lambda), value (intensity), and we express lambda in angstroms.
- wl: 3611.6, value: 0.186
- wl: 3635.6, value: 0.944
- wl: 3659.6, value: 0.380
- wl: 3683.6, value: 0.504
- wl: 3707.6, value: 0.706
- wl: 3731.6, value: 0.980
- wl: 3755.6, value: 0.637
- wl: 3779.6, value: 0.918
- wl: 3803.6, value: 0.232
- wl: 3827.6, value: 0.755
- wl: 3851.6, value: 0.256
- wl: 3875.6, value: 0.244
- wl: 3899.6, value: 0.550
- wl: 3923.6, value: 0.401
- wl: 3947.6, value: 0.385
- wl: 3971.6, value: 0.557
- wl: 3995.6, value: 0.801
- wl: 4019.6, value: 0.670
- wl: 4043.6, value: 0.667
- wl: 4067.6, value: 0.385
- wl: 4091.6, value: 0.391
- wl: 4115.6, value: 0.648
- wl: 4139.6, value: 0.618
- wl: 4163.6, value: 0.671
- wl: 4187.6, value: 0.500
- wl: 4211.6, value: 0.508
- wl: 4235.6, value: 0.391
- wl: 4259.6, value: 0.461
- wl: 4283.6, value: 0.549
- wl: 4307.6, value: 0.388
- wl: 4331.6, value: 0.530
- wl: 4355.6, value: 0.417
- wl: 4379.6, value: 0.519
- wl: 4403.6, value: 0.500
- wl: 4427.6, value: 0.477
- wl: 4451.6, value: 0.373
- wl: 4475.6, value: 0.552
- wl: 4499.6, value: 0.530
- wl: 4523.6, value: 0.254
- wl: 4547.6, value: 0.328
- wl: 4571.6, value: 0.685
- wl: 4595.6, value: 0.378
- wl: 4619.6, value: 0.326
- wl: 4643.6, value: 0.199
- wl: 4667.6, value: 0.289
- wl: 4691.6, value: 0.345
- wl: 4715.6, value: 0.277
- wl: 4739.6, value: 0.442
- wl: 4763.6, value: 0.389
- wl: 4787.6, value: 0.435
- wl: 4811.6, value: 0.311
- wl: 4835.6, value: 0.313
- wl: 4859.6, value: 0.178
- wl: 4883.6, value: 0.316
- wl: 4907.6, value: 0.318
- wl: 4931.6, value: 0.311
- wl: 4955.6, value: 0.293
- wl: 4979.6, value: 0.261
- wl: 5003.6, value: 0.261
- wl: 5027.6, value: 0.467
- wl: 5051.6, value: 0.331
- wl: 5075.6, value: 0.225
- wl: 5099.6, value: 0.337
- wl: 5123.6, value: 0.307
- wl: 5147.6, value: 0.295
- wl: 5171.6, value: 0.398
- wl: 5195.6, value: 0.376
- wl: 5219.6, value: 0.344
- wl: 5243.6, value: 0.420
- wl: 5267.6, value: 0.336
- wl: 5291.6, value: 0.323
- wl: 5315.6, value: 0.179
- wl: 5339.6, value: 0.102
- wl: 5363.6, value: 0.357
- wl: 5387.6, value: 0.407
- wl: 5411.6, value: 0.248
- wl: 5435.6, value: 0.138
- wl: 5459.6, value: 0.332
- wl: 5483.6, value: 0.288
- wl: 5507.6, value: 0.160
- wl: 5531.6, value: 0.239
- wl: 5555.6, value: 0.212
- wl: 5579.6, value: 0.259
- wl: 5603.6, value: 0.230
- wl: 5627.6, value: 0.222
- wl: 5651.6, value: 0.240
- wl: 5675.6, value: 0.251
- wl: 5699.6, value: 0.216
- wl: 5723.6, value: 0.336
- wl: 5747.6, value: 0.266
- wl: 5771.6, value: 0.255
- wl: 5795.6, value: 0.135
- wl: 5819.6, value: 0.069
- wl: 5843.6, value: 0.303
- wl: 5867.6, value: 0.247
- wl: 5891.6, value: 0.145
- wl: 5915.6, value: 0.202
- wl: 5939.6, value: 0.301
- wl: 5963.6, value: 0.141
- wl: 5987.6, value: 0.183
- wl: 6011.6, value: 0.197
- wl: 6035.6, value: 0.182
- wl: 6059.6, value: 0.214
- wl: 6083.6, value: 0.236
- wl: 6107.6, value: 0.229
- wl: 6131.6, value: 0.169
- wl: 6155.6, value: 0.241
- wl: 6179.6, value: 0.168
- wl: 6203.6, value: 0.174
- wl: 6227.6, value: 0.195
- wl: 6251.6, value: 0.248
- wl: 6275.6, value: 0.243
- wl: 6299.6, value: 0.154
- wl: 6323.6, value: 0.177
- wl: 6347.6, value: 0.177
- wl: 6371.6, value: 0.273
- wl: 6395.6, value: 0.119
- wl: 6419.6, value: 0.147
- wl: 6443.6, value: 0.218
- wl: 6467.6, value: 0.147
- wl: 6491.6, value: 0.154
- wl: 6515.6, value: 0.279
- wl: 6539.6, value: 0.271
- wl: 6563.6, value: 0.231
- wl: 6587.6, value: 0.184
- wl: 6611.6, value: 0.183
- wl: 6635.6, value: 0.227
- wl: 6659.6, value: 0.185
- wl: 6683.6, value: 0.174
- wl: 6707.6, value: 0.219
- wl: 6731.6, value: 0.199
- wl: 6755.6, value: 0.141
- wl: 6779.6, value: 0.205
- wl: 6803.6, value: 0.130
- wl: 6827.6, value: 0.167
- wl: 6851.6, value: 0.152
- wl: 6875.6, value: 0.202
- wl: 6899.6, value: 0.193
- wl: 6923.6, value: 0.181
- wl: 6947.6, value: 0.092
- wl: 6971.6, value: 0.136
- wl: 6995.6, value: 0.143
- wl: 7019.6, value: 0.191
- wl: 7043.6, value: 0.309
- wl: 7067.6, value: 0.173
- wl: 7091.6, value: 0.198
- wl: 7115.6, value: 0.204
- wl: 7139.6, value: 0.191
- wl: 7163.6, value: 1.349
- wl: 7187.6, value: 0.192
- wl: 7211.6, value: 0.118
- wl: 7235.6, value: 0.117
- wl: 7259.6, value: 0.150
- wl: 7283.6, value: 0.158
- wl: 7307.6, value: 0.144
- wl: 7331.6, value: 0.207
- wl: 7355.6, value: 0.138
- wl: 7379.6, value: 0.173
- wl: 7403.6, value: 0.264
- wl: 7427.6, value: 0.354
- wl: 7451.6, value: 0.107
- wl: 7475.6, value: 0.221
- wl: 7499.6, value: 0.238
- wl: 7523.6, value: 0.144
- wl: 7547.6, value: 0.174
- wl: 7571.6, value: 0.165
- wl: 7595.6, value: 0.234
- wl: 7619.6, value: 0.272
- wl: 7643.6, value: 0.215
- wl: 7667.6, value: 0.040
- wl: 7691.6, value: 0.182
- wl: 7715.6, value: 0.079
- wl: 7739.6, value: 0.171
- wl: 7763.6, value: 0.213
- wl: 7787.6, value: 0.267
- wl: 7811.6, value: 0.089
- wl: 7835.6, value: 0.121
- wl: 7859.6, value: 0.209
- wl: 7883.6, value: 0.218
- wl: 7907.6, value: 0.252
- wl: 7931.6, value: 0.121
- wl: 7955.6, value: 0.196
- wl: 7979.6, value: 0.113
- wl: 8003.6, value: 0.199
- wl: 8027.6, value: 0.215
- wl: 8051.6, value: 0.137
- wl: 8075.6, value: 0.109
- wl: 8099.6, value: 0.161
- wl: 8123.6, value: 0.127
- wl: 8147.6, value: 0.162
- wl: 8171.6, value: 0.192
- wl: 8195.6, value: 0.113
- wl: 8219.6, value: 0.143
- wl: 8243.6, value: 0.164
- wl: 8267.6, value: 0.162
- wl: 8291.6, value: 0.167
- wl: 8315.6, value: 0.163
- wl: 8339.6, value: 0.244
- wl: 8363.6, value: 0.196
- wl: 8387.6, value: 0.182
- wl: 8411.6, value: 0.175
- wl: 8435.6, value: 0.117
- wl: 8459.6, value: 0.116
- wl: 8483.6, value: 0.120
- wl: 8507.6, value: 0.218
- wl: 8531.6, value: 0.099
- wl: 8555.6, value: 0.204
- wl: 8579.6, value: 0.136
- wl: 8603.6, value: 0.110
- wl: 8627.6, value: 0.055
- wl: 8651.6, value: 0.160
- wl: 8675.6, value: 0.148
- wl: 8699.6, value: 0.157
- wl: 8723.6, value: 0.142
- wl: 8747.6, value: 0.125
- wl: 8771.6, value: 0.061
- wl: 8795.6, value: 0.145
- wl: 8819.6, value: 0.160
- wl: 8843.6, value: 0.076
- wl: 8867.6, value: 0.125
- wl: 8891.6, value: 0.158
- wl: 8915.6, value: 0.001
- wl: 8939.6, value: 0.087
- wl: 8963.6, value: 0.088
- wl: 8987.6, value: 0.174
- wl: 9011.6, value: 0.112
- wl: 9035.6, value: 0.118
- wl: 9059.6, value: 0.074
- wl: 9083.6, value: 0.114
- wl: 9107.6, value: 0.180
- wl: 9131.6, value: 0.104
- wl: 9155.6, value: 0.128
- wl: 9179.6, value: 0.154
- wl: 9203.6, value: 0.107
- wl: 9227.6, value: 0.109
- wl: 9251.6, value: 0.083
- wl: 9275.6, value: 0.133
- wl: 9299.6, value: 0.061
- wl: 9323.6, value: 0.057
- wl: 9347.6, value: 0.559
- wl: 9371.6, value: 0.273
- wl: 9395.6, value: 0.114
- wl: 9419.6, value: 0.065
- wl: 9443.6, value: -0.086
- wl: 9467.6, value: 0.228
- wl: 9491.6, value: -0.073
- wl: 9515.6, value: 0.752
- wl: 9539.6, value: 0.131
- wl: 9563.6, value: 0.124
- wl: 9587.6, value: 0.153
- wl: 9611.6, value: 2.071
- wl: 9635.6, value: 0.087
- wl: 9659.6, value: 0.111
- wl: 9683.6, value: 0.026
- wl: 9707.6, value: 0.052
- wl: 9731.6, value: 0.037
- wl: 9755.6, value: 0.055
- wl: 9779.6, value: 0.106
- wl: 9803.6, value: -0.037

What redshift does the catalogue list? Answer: 0.92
